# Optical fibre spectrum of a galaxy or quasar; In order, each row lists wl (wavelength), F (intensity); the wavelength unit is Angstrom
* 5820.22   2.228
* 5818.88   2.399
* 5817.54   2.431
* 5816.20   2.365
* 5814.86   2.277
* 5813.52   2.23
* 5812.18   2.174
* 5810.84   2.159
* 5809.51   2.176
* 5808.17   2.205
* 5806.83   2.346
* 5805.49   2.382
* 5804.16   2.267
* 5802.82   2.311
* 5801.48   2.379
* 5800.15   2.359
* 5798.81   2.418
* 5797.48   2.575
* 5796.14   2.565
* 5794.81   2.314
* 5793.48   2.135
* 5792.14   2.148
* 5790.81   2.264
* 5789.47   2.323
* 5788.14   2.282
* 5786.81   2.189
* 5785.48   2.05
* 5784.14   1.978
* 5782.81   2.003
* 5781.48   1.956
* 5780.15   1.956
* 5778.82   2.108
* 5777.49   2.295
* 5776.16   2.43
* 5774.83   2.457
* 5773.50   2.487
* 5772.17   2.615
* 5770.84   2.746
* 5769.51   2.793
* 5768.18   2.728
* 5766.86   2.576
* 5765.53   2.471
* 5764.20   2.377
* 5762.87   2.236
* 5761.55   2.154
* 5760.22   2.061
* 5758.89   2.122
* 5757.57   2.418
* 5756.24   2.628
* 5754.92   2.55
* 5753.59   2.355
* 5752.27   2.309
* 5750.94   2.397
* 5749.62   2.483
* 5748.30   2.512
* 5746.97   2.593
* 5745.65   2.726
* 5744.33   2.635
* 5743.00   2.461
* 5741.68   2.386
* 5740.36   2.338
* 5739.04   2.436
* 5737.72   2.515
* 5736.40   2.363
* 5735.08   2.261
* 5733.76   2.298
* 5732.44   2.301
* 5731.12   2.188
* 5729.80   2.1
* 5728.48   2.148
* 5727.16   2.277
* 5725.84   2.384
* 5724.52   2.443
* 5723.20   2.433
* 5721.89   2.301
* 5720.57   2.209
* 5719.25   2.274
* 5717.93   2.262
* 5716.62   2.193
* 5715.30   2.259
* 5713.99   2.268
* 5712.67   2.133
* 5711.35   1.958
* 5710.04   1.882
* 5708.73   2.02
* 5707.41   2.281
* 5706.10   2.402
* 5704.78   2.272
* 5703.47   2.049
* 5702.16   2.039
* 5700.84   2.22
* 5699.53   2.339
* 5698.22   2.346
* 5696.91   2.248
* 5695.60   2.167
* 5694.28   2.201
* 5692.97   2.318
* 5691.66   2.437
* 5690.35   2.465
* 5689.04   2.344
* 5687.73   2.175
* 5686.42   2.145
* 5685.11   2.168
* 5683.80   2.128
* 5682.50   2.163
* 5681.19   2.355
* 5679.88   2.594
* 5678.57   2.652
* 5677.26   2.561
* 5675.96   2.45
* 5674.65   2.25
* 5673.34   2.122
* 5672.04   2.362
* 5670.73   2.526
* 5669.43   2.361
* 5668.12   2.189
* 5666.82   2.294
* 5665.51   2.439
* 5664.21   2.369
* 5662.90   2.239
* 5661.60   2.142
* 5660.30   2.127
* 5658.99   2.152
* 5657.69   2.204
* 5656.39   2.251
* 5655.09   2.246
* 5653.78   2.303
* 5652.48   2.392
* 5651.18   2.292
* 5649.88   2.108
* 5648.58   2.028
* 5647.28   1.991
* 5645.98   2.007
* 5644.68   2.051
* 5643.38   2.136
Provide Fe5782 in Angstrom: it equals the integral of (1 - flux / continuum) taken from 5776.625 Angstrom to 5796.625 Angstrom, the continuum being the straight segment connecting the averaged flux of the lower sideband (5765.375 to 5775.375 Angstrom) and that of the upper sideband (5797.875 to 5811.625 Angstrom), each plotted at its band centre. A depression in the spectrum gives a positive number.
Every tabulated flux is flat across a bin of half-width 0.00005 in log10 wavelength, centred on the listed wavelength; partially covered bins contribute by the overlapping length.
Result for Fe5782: 2.4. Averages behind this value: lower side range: 2.62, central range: 2.17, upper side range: 2.31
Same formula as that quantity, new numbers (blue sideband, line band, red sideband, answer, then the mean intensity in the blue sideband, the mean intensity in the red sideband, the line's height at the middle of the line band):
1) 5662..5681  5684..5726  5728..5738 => 1.5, 2.38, 2.26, 2.32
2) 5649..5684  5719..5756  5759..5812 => -1.2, 2.31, 2.31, 2.31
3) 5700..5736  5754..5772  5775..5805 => -1.8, 2.22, 2.25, 2.24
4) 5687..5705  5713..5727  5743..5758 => 0.4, 2.26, 2.51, 2.37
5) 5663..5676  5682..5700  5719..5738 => 0.4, 2.33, 2.3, 2.31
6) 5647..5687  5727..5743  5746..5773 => 0.7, 2.28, 2.46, 2.41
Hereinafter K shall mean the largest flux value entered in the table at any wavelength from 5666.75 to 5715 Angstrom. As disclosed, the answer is 2.652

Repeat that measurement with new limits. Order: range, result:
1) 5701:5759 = 2.726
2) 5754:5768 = 2.628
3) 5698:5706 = 2.346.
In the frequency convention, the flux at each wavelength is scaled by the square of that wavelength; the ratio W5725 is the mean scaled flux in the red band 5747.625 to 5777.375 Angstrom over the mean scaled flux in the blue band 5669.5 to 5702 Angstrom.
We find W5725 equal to 1.08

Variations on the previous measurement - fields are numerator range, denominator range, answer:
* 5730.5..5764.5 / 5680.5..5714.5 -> 1.10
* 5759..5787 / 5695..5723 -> 1.08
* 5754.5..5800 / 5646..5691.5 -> 1.06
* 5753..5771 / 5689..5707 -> 1.10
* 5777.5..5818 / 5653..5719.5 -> 1.03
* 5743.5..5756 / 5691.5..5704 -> 1.15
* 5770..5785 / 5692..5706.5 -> 1.05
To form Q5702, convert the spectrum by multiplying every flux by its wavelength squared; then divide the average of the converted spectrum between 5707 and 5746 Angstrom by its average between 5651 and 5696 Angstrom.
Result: 1.01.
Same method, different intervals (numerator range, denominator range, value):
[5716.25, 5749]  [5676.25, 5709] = 1.05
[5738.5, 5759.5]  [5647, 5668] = 1.14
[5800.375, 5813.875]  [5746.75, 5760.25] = 0.96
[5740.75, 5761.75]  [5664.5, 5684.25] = 1.05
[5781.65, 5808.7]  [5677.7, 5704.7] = 1.03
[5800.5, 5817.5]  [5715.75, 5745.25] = 1.01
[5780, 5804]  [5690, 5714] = 1.05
